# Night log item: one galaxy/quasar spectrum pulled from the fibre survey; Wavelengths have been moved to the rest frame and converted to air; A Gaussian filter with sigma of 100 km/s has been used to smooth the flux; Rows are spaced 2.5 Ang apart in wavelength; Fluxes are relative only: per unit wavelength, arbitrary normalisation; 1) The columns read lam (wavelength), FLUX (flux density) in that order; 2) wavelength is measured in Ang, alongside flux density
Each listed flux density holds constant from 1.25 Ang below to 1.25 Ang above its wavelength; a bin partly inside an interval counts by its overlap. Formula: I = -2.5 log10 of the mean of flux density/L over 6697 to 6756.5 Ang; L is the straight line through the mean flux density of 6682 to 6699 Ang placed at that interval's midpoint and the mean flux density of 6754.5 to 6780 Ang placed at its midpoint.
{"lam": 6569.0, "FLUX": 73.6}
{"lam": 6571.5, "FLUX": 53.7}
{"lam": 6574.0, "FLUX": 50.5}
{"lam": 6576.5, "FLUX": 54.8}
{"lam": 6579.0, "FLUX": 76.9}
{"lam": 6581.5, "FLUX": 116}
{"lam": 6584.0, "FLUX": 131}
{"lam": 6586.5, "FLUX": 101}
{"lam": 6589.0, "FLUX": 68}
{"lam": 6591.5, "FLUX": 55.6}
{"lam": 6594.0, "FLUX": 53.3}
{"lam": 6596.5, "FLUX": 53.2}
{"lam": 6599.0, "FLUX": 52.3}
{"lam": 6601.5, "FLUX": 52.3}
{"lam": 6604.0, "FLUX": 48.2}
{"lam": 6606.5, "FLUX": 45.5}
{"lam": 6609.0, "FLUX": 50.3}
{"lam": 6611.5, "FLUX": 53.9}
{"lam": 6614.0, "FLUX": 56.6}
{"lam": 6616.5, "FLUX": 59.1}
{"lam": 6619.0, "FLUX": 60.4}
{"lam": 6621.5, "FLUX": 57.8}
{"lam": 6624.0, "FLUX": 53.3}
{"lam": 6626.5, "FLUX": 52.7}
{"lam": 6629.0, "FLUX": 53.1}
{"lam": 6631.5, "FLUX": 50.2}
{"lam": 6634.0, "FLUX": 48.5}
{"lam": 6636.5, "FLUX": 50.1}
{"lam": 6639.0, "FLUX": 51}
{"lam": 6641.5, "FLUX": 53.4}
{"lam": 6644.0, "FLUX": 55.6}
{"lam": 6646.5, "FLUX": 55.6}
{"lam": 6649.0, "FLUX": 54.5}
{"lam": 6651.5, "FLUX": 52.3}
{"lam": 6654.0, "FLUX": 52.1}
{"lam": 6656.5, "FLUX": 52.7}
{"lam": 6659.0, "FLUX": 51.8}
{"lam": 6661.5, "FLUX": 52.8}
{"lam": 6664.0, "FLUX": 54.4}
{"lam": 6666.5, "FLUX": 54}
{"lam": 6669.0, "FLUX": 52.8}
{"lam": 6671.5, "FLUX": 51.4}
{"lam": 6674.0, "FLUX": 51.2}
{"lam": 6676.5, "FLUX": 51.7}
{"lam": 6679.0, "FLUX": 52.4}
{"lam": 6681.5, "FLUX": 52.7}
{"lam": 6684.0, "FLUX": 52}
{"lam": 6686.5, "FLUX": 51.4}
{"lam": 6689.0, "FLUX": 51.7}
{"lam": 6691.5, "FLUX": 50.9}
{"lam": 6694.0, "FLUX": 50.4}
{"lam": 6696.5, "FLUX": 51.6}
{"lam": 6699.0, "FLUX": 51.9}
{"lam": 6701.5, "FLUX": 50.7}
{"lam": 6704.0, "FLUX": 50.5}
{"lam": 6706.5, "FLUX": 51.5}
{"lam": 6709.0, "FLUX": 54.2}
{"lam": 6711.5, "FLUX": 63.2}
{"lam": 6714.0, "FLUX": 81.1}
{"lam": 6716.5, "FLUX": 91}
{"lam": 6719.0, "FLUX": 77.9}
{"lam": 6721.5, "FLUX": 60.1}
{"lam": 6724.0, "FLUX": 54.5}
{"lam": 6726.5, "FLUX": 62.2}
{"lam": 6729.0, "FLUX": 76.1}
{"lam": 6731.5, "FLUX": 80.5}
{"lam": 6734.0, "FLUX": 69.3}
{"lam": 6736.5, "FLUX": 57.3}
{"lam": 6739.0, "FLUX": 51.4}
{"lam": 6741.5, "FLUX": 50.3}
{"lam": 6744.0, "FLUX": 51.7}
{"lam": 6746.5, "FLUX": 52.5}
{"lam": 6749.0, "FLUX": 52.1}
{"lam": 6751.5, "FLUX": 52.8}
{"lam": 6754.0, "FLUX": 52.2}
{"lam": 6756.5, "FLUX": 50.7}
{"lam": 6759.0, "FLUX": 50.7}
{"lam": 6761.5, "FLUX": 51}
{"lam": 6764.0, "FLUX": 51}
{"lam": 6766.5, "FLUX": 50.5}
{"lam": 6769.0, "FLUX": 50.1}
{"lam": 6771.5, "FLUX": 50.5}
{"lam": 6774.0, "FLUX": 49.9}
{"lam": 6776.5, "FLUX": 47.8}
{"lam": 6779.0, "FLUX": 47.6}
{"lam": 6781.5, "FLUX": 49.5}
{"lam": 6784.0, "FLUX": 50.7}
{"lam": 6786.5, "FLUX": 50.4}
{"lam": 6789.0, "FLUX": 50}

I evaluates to -0.19 mag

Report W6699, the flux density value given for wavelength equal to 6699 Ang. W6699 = 51.9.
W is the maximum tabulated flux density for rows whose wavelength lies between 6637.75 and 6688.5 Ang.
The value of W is 55.6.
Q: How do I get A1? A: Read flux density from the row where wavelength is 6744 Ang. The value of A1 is 51.7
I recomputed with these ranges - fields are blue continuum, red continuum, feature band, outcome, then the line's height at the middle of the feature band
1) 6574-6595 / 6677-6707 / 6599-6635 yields 0.33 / 71.8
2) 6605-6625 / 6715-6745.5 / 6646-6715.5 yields 0.13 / 60.6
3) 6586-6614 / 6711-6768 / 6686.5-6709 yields 0.15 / 59.2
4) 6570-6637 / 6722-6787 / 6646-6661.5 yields 0.12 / 59.2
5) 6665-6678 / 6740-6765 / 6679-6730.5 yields -0.14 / 52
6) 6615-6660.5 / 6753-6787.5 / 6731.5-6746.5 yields -0.14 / 51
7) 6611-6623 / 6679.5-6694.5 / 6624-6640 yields 0.11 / 56.4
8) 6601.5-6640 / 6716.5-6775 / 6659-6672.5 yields 0.03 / 54.4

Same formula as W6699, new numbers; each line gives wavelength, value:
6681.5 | 52.7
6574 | 50.5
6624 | 53.3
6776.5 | 47.8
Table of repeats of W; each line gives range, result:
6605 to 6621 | 60.4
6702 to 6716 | 81.1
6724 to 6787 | 80.5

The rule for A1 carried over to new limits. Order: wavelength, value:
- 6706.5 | 51.5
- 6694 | 50.4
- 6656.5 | 52.7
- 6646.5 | 55.6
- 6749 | 52.1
